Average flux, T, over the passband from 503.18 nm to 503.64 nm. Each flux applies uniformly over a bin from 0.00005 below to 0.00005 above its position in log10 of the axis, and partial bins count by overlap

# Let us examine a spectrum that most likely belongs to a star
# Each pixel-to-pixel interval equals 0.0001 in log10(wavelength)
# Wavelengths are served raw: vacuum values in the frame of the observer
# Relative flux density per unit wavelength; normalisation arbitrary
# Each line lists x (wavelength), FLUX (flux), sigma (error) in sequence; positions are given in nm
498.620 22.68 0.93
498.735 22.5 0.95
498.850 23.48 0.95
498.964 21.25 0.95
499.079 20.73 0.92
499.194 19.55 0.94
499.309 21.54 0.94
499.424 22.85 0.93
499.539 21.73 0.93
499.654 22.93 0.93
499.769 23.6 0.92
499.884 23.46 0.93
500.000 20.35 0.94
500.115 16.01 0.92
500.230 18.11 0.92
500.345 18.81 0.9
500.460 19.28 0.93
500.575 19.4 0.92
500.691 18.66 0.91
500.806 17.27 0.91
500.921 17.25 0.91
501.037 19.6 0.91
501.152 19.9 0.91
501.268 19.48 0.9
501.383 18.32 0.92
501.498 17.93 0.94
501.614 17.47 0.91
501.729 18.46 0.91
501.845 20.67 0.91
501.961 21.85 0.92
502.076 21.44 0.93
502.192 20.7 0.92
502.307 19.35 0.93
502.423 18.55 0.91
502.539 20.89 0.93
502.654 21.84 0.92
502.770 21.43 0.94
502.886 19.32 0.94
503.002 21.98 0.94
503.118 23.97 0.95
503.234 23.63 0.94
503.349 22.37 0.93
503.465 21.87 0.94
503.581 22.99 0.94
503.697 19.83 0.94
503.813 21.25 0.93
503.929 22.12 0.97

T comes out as 22.7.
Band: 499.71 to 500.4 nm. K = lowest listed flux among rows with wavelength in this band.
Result 16.01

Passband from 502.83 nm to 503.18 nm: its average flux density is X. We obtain 21.8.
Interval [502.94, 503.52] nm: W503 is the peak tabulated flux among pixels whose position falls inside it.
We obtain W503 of 23.97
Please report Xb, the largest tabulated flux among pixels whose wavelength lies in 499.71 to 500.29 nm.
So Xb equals 23.6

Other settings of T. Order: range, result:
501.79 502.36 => 20.8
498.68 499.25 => 21.5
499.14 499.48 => 21.3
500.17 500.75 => 18.8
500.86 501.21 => 18.9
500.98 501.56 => 19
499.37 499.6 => 22.3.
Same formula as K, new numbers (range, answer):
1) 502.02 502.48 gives 18.55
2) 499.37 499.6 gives 21.73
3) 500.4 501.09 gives 17.25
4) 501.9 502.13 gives 21.44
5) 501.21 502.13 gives 17.47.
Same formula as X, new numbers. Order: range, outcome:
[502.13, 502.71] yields 20.3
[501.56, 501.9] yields 18.9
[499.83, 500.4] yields 19.3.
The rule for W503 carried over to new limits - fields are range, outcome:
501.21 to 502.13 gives 21.85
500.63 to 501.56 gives 19.9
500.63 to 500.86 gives 18.66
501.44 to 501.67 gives 17.93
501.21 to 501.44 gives 19.48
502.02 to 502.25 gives 21.44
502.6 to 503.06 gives 21.98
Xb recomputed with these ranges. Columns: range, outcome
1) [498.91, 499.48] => 22.85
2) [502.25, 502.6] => 20.89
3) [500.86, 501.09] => 19.6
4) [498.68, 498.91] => 23.48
